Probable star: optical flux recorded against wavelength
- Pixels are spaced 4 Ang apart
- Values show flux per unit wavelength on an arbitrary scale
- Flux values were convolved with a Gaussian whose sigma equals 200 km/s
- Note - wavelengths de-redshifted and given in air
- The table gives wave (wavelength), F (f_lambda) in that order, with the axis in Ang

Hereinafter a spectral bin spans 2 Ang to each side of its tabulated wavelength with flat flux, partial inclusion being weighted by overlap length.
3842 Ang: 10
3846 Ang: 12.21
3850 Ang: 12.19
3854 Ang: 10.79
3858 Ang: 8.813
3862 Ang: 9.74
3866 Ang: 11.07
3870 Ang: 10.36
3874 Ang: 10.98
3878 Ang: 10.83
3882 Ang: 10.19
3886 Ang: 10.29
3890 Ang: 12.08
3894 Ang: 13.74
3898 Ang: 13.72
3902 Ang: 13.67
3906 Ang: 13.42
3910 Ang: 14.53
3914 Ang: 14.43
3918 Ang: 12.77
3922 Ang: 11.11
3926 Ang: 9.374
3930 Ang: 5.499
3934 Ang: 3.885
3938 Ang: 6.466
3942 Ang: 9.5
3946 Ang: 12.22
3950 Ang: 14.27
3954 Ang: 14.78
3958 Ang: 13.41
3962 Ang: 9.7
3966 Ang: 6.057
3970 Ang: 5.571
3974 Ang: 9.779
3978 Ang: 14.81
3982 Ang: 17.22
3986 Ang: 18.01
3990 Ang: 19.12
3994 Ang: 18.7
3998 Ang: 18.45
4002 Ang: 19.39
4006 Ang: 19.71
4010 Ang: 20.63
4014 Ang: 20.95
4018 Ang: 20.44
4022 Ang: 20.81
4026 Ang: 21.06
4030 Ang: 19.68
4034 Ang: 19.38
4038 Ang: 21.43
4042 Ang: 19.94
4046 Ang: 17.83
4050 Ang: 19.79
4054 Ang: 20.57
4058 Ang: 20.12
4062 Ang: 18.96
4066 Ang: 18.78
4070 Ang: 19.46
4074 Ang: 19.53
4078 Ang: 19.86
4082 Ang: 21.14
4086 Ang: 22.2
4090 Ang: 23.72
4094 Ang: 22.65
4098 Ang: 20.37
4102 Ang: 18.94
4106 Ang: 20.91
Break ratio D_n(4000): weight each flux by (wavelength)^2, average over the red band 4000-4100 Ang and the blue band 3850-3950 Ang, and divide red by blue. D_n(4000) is 2.01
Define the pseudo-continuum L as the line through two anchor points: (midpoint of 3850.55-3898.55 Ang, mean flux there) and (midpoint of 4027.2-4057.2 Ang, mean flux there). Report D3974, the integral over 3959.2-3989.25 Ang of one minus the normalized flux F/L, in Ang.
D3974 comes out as 8.1 Ang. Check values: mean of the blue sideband 11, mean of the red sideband 19.8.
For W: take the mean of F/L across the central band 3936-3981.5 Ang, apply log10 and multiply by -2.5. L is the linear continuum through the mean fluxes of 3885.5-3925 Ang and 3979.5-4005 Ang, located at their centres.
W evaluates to 0.45 mag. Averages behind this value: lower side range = 13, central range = 10.8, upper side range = 18.5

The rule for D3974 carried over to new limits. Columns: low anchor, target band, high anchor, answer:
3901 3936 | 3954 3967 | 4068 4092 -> 2.6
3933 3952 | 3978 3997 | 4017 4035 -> -3.2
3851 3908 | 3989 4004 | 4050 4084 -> -2.0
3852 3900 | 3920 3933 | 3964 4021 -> 4.9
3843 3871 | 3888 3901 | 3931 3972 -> -3.8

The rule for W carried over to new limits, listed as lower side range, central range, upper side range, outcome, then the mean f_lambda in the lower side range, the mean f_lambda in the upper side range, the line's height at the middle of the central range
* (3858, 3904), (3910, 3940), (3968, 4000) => 0.34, 11.4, 15.2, 13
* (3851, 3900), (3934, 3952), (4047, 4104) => 0.40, 11.1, 20.4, 14.2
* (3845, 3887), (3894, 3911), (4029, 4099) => -0.11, 10.7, 20.3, 12.4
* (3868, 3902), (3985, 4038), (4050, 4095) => -0.13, 11.7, 20.6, 17.7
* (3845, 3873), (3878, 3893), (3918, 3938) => -0.15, 10.7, 7.9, 9.62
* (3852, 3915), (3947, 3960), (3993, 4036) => 0.15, 11.7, 20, 16.1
